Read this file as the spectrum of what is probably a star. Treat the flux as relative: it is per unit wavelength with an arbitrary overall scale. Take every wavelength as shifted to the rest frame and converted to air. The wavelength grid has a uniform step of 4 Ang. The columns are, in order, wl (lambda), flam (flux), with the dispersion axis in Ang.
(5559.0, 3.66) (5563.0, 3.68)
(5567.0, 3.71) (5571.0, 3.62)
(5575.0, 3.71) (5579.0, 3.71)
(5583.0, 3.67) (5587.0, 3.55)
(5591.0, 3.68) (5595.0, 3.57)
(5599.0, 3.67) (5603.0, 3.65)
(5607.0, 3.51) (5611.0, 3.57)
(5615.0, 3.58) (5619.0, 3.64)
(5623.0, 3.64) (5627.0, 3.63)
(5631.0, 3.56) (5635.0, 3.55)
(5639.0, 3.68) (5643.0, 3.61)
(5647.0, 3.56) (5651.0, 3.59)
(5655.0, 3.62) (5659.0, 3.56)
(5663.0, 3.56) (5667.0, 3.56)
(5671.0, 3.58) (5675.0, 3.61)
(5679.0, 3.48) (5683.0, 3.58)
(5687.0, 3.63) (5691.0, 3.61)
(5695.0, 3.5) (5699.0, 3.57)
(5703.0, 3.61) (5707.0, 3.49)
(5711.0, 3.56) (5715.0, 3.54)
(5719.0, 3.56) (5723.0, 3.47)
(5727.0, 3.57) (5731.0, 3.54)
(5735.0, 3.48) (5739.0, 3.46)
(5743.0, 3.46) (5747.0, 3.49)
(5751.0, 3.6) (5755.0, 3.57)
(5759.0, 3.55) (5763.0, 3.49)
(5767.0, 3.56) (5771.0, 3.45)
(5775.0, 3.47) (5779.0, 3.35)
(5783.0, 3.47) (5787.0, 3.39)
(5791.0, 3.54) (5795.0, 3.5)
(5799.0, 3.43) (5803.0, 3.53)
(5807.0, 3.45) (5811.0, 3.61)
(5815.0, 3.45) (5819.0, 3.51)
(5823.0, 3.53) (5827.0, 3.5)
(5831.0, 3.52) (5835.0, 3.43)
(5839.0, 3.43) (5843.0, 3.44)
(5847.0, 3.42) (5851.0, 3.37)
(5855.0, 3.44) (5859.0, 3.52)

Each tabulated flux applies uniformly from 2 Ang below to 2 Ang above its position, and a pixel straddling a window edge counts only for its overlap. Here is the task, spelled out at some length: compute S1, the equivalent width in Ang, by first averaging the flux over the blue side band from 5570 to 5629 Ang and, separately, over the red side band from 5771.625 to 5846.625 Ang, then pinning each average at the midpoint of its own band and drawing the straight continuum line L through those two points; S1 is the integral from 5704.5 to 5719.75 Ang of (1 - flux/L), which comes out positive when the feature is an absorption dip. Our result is 0.0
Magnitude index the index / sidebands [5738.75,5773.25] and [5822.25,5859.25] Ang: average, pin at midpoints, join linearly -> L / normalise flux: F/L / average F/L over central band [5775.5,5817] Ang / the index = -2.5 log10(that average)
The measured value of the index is 0.00 mag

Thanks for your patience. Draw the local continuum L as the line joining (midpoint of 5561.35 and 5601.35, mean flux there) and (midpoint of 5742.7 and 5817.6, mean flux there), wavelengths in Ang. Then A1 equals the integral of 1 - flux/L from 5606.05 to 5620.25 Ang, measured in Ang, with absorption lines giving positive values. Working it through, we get 0.2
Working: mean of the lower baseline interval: 3.66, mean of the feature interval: 3.58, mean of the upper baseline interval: 3.49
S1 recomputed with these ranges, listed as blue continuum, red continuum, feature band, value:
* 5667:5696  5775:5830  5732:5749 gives 0.2 Ang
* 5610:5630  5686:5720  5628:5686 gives 0.1 Ang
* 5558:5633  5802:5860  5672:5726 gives 0.1 Ang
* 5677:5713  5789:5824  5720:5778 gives 0.4 Ang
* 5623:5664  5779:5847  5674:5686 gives 0.0 Ang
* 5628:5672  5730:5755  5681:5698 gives -0.1 Ang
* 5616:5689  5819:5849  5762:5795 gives 0.4 Ang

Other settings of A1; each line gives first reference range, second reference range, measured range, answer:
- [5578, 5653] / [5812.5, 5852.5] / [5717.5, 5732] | 0.0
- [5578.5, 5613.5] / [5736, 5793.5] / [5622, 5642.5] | -0.1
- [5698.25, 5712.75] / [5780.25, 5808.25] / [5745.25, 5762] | -0.2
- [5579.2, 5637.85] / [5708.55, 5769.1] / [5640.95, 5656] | 0.0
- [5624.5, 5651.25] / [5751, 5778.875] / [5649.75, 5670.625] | 0.0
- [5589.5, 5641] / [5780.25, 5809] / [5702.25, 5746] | 0.1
